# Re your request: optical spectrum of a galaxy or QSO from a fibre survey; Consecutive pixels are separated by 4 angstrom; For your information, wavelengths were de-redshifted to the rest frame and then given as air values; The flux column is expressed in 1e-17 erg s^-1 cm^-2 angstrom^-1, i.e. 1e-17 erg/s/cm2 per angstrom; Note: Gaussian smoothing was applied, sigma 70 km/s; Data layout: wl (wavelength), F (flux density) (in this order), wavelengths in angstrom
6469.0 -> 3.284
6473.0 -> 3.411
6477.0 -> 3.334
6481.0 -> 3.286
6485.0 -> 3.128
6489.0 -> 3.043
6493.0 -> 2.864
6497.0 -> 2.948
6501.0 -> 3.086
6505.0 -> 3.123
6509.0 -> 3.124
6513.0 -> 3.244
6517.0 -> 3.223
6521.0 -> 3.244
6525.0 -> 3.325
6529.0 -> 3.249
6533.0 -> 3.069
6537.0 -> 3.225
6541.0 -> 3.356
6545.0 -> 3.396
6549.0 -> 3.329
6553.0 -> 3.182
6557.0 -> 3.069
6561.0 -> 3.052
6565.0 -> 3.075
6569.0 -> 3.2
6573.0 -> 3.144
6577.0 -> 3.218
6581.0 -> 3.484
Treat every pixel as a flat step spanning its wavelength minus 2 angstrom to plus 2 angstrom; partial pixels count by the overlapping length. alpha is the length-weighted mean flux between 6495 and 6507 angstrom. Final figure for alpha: 3.05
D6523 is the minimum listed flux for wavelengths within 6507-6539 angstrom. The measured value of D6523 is 3.069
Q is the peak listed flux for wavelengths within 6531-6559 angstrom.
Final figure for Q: 3.396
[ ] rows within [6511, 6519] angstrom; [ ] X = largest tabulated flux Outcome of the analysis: 3.244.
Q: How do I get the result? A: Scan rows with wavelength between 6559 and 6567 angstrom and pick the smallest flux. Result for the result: 3.052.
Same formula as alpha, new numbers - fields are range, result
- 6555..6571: 3.1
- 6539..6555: 3.32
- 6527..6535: 3.16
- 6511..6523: 3.24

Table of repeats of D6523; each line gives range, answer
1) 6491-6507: 2.864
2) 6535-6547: 3.225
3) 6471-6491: 3.043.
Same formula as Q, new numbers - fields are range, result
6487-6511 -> 3.124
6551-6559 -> 3.182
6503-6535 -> 3.325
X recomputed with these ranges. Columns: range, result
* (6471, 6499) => 3.411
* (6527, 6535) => 3.249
